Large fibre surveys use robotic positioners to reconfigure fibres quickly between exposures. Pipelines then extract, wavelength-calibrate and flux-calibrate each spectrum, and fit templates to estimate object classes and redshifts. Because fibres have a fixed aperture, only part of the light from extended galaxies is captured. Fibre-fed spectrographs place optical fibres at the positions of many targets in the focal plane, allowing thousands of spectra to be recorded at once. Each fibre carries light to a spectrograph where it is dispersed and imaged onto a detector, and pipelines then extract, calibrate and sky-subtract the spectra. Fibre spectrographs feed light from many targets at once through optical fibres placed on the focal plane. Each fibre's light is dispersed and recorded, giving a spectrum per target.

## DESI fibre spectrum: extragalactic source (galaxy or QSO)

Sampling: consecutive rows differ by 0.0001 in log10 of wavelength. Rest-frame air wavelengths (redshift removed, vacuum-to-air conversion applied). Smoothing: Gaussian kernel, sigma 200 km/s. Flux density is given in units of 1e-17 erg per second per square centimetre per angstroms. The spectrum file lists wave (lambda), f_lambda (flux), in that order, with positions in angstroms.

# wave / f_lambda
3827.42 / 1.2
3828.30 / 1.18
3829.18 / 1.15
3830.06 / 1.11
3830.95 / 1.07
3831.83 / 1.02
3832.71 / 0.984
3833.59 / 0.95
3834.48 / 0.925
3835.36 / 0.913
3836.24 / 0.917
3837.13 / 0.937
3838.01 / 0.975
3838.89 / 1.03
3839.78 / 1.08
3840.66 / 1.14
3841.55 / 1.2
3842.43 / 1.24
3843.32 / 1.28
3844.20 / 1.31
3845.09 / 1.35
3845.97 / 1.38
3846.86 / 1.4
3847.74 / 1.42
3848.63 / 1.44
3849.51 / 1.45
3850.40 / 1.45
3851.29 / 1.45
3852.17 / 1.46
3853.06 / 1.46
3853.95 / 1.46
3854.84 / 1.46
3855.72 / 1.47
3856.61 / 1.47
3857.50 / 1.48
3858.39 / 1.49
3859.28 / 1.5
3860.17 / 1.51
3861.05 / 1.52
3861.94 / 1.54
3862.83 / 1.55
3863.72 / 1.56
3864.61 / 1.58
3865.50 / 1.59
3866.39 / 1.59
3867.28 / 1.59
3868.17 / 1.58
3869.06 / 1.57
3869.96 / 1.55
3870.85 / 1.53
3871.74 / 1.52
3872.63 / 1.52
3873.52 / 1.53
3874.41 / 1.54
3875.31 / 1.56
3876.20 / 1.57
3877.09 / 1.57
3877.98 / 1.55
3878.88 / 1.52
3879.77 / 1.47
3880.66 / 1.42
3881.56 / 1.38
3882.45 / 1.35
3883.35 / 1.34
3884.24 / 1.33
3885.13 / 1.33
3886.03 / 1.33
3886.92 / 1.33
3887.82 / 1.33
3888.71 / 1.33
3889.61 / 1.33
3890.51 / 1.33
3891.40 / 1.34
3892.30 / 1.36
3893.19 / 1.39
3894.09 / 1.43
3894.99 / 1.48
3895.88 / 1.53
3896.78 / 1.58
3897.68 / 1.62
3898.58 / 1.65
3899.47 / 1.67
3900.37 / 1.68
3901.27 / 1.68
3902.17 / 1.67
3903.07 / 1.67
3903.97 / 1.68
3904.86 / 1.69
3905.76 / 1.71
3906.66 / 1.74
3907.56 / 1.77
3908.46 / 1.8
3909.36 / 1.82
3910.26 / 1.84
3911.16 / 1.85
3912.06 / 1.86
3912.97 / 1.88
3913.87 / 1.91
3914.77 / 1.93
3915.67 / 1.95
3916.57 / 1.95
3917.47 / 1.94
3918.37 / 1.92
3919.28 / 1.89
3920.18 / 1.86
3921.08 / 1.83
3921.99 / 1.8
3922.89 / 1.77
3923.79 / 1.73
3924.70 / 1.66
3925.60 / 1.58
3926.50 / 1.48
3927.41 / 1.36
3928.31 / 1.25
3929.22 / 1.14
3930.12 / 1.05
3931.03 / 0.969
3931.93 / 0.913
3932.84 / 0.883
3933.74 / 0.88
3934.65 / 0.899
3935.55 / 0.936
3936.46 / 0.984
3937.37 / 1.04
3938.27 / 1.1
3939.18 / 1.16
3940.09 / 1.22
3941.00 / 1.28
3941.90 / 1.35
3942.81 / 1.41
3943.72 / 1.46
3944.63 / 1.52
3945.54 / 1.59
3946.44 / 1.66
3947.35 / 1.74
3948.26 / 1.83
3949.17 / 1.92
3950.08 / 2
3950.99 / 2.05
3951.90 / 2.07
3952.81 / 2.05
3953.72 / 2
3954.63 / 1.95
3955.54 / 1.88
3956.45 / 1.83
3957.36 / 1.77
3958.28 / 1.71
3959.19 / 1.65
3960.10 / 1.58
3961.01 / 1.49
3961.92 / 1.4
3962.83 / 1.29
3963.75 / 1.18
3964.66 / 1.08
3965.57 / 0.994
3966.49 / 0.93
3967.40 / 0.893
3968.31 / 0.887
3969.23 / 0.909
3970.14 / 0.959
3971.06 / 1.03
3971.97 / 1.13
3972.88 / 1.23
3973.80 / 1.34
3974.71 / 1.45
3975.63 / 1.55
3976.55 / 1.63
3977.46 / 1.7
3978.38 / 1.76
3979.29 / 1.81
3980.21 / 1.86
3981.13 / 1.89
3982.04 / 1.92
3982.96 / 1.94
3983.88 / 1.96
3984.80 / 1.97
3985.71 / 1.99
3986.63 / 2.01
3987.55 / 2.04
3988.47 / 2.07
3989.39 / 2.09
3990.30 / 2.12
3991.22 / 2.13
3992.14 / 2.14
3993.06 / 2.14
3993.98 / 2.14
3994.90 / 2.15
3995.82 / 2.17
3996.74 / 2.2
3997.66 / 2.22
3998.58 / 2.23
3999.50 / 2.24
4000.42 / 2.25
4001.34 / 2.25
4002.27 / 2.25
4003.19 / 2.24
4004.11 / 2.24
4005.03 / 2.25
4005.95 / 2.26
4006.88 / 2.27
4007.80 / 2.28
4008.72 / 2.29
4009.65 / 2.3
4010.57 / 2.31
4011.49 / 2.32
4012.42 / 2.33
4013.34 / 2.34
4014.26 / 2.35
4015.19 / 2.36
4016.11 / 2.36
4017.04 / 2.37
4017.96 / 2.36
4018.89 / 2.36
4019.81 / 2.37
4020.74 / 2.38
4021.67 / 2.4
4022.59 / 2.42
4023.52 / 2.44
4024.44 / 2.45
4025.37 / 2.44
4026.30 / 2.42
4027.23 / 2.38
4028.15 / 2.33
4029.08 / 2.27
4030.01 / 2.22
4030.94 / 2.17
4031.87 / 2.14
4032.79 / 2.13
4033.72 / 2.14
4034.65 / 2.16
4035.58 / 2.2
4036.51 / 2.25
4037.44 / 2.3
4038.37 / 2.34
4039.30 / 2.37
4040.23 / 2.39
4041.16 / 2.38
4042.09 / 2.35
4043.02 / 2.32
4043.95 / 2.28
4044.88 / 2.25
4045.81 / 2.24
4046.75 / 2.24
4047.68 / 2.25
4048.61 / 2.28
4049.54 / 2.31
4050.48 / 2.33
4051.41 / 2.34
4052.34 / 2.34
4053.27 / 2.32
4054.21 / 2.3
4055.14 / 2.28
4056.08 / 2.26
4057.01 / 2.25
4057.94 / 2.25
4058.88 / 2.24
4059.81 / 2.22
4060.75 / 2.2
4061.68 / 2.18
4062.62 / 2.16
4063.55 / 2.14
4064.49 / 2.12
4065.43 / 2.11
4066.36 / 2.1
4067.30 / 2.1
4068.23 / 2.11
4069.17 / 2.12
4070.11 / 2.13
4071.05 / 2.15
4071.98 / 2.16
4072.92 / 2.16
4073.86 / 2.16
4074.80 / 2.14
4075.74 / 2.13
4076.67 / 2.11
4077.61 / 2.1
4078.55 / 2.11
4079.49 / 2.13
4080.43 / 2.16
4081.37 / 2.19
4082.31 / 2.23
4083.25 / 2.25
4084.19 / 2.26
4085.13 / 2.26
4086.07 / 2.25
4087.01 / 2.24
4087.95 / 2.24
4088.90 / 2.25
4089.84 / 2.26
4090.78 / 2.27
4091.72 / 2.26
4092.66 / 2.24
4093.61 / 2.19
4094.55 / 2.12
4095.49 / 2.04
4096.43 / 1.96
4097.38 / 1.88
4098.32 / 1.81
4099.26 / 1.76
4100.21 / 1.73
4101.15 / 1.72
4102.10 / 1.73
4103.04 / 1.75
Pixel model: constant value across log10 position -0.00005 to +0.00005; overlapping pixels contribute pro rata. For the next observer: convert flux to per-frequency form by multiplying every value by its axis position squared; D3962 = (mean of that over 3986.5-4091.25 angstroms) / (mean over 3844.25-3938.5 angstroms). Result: 1.6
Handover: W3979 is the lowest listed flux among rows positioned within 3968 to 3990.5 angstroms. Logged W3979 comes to 0.887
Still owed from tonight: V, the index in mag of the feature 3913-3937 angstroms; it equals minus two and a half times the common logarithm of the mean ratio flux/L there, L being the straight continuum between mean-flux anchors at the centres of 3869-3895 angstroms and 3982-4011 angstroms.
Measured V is 0.14 mag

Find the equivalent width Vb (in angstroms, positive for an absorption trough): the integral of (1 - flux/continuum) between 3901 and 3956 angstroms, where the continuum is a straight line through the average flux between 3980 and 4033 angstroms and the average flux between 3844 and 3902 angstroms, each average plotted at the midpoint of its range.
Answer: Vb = 5.72 angstroms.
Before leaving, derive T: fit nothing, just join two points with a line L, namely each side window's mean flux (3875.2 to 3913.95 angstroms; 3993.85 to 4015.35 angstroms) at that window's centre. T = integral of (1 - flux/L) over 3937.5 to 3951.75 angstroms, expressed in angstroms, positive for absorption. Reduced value 2.5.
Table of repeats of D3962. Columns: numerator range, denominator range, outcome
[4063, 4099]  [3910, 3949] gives 1.55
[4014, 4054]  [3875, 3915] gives 1.58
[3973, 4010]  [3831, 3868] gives 1.65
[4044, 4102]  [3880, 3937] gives 1.54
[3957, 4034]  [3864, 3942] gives 1.37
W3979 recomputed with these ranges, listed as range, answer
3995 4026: 2.17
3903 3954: 0.88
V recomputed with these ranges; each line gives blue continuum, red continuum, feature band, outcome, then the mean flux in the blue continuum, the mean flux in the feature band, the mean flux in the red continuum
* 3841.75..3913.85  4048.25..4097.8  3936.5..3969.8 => 0.19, 1.52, 1.49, 2.19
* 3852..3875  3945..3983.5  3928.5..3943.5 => 0.39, 1.52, 1.08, 1.56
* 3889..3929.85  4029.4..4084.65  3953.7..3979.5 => 0.32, 1.66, 1.4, 2.22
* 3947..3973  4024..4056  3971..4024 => -0.11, 1.5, 2.09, 2.29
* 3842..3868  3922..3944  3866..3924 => -0.20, 1.47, 1.61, 1.24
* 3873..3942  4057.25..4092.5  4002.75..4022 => -0.20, 1.5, 2.32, 2.18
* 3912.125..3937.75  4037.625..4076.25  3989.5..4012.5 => -0.16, 1.48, 2.23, 2.23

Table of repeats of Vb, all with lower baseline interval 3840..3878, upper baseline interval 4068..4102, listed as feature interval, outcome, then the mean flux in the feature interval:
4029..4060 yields -4.18 angstroms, 2.27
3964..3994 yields 3.32 angstroms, 1.62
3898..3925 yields -2.87 angstroms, 1.79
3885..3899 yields 1.31 angstroms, 1.42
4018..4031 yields -2.84 angstroms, 2.37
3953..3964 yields 0.57 angstroms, 1.66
